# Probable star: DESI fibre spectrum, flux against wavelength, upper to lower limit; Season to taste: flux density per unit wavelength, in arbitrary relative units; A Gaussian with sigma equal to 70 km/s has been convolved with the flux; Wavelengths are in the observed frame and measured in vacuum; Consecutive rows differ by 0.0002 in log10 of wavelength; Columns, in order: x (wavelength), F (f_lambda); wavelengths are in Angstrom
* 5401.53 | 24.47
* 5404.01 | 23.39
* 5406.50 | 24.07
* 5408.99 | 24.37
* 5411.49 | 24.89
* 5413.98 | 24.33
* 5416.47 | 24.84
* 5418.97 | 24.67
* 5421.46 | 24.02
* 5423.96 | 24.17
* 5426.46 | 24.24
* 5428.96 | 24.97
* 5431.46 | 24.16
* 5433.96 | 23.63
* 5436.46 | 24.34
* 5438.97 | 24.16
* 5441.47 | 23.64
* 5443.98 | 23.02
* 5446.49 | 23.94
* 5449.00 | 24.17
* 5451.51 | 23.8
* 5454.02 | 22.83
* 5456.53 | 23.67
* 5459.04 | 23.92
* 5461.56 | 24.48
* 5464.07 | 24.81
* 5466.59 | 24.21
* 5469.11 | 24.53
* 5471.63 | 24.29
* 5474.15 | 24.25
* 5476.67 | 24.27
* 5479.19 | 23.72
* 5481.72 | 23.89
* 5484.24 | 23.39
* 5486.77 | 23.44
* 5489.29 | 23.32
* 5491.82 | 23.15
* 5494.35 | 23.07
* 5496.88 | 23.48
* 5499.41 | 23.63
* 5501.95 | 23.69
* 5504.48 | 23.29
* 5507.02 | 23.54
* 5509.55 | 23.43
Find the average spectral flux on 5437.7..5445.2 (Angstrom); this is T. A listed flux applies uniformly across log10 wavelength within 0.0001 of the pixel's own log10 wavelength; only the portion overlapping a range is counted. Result 23.6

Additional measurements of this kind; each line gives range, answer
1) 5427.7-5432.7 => 24.6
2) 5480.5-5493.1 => 23.4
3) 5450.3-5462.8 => 23.7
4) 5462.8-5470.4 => 24.5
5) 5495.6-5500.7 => 23.5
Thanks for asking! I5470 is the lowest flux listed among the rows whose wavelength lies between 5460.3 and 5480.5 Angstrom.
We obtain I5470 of 23.72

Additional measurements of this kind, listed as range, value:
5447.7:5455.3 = 22.83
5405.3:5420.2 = 24.07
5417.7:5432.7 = 24.02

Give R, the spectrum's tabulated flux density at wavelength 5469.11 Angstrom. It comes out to 24.53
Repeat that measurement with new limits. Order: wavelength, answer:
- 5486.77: 23.44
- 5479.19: 23.72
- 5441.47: 23.64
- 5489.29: 23.32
